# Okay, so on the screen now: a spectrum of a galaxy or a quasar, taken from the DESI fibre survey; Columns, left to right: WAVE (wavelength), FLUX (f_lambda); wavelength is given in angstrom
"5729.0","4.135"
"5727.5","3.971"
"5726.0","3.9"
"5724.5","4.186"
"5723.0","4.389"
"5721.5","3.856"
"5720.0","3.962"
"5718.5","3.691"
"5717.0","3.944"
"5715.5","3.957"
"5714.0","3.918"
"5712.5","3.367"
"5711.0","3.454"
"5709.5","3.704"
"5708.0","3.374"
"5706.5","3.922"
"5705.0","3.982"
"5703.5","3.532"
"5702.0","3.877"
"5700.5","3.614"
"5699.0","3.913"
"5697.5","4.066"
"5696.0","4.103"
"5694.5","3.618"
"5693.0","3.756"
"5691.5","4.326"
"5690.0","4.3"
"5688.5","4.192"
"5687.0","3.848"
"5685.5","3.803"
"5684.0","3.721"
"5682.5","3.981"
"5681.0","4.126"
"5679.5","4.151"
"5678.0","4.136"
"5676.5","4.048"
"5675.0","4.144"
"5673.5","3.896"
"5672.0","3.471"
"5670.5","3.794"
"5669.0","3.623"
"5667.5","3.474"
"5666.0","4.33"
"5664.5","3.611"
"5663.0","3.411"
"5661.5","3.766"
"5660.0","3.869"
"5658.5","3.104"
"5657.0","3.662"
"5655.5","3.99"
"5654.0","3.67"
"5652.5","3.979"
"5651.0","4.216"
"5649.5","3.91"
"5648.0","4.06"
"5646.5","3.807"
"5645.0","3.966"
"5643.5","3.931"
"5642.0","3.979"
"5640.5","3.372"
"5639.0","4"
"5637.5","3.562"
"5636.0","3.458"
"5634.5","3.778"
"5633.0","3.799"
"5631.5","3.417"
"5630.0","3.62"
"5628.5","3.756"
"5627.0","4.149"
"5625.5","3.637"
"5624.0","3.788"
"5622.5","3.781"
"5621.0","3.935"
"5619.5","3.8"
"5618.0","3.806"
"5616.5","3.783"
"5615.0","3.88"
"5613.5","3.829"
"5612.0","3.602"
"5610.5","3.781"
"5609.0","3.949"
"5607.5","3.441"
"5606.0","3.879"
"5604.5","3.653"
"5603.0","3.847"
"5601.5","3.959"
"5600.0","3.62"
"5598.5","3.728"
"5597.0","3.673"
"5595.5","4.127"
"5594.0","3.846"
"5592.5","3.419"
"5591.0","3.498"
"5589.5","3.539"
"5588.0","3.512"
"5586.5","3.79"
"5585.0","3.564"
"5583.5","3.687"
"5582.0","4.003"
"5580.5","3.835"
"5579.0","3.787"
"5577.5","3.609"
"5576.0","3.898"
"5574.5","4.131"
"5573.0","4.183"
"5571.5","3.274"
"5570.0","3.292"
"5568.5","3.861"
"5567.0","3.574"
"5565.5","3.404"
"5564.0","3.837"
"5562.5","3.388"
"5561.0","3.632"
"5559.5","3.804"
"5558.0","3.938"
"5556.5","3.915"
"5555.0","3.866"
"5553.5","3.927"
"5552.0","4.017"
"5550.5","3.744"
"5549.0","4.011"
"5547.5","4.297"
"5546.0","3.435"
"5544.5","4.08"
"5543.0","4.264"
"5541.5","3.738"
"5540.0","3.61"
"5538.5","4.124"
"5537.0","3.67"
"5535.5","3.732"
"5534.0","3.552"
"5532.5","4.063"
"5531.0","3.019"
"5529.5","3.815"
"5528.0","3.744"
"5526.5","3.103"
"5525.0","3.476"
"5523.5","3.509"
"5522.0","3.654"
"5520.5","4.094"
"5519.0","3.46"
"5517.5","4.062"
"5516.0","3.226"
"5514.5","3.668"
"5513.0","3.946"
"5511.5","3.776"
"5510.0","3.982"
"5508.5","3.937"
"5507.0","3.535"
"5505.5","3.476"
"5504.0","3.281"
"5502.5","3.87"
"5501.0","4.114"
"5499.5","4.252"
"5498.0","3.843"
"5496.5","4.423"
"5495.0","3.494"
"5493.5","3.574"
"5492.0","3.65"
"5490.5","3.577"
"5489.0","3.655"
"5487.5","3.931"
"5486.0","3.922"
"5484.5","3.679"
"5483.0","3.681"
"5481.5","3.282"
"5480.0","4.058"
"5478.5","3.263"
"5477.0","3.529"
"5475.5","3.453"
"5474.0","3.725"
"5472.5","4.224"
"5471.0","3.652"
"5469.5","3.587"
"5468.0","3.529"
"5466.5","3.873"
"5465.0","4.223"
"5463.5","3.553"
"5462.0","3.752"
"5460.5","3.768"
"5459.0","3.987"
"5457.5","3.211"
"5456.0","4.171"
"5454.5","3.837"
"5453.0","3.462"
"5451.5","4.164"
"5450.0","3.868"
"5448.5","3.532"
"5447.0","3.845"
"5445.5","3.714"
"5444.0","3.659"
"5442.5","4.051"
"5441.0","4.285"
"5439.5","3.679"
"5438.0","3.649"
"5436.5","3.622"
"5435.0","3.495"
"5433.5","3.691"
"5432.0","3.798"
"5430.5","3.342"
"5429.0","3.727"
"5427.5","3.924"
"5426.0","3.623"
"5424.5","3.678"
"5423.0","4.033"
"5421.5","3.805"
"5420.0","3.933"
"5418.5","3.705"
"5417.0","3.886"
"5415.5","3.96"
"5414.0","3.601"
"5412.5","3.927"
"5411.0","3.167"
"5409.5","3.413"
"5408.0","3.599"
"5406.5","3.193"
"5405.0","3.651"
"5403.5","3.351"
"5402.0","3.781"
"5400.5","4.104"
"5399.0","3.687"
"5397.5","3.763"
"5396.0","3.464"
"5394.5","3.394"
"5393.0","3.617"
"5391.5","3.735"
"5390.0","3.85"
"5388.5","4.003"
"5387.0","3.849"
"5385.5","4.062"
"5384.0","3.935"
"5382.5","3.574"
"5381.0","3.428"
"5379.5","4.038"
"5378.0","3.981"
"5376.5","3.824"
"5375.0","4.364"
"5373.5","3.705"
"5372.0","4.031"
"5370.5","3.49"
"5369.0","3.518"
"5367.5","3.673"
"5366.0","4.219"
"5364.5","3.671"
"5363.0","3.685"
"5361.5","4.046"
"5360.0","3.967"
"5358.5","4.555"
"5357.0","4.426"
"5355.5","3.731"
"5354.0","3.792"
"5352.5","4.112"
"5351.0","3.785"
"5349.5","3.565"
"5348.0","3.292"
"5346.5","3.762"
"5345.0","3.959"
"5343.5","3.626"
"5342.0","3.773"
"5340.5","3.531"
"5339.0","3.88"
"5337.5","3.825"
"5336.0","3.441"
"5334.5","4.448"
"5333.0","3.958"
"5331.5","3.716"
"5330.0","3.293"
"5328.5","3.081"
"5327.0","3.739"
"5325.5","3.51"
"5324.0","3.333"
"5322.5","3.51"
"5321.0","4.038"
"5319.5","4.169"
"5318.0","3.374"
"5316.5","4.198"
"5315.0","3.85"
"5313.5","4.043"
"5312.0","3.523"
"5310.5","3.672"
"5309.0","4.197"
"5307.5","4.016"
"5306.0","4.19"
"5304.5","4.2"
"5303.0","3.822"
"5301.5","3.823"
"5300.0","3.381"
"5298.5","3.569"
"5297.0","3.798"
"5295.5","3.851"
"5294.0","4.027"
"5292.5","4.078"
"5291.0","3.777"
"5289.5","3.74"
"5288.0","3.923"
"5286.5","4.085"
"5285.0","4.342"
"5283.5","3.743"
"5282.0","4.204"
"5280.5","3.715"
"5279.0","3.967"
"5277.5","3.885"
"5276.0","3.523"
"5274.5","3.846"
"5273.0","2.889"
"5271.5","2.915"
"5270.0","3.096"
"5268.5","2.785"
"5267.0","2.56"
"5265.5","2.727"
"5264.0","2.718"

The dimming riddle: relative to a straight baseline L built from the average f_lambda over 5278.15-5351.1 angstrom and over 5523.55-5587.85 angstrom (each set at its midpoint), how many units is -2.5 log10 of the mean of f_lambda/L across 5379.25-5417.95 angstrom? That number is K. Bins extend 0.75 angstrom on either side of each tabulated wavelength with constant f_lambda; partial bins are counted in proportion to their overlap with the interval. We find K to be 0.03 mag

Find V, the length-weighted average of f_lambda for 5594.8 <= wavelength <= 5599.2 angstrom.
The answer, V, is 3.84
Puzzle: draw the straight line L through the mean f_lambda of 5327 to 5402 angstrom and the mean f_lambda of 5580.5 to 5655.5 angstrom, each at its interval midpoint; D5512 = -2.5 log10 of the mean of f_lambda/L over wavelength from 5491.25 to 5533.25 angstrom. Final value 0.02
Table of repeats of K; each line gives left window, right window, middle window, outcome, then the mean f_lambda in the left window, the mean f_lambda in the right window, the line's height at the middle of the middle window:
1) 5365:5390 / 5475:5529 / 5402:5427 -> 0.042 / 3.85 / 3.7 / 3.81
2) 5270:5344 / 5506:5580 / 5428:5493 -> 0.008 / 3.77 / 3.75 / 3.76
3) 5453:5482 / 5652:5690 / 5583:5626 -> 0.018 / 3.72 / 3.84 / 3.8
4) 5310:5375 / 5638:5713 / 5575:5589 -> 0.023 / 3.79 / 3.84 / 3.82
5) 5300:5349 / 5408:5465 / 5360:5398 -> -0.012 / 3.77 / 3.75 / 3.76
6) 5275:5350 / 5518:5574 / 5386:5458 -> 0.014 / 3.8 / 3.74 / 3.77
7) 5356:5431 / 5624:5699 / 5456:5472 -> 0.016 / 3.78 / 3.84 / 3.8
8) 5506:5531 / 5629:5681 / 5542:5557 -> -0.073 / 3.66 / 3.8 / 3.7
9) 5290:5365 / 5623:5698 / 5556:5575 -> 0.038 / 3.81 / 3.84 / 3.83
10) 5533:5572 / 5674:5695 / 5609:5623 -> 0.023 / 3.77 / 4.01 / 3.89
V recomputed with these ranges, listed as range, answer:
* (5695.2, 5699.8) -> 4.02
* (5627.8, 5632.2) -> 3.6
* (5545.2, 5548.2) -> 3.86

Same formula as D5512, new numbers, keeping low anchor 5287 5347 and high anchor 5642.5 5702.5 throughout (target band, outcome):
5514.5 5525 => 0.05 mag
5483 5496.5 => 0.03 mag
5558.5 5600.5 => 0.05 mag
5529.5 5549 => 0.01 mag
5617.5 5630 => 0.01 mag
